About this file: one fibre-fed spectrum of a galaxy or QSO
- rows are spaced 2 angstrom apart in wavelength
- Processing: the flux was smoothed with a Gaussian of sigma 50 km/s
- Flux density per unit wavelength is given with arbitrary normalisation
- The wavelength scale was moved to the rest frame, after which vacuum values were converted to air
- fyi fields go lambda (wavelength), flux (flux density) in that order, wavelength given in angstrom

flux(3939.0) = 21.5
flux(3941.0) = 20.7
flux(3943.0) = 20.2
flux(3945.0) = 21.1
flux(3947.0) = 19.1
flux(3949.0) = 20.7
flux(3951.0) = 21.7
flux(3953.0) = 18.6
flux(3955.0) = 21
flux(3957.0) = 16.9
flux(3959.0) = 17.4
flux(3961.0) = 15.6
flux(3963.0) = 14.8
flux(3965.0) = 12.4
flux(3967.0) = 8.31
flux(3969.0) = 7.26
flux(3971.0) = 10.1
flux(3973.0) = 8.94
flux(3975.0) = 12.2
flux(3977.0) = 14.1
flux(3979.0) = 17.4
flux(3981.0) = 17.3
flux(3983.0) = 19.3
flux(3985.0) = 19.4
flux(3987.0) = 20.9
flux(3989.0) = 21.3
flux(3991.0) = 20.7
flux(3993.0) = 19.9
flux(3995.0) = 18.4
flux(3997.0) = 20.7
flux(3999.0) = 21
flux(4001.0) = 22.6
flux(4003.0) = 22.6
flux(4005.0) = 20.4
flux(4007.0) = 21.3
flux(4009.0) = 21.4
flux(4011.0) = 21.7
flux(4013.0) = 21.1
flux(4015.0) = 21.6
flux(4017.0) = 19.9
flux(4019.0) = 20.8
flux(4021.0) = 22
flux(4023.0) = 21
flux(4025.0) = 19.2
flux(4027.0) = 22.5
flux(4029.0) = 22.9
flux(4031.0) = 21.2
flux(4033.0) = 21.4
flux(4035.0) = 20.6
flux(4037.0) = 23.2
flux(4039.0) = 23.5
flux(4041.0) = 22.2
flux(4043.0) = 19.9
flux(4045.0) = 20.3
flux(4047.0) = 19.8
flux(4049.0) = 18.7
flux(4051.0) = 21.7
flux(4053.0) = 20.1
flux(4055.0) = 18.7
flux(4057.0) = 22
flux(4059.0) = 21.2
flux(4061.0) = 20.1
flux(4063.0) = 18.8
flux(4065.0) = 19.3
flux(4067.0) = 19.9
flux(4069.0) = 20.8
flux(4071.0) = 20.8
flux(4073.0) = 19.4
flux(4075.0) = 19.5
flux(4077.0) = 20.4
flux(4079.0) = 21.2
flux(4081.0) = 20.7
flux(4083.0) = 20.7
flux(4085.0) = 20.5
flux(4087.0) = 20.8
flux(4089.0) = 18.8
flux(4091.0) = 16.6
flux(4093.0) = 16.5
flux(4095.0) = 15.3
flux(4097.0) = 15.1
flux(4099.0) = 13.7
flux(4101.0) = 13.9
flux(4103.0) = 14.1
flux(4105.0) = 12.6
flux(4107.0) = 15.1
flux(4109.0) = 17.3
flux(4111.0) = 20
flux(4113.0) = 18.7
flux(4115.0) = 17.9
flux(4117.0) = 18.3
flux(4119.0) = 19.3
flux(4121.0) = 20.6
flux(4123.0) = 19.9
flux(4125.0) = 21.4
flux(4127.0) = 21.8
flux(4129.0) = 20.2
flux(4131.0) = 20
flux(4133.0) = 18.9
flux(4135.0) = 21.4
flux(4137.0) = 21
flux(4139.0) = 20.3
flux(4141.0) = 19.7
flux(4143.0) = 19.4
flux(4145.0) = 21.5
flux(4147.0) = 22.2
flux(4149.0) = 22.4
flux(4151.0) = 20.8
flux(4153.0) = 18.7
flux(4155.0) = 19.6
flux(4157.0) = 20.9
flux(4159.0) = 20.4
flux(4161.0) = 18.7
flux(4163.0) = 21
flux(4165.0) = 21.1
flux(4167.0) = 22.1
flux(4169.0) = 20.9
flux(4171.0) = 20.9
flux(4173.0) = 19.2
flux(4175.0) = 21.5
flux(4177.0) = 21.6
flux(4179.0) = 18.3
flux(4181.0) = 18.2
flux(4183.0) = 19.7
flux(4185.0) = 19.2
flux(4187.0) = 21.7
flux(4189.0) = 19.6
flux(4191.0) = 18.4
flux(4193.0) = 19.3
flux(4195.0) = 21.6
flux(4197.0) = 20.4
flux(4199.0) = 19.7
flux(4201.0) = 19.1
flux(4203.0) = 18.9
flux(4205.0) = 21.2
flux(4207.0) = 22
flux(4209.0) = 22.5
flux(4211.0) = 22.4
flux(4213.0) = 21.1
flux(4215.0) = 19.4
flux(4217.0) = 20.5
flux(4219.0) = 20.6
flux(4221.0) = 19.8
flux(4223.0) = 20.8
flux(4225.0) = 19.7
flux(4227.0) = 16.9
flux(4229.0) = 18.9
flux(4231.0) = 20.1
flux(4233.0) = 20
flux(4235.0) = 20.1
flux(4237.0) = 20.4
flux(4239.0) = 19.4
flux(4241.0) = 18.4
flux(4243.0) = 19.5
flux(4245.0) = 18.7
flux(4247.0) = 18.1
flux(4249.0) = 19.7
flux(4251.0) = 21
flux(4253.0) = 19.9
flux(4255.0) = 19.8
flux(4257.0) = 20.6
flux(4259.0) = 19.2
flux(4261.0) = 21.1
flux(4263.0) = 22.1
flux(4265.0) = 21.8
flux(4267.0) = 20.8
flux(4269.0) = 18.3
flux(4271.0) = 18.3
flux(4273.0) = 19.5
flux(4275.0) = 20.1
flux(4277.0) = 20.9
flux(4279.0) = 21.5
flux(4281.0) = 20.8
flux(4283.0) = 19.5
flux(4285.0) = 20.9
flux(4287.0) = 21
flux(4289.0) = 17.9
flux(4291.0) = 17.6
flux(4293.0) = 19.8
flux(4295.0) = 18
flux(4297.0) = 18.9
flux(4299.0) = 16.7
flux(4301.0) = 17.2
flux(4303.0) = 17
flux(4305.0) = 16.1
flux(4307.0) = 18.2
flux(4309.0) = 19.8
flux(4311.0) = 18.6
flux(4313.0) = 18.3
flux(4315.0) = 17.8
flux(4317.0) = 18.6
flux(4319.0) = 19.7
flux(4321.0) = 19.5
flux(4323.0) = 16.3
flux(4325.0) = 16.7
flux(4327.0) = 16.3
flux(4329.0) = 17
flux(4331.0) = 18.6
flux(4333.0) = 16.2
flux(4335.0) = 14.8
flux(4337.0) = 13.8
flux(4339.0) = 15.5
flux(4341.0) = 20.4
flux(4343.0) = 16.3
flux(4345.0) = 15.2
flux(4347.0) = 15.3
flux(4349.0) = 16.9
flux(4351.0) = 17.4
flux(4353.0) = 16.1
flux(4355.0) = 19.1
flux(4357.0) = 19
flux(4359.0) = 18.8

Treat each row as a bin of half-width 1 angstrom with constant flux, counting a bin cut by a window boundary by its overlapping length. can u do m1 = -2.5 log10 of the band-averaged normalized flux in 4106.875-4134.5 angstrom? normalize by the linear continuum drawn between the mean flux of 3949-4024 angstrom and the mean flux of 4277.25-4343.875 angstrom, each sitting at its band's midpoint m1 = -0.07 mag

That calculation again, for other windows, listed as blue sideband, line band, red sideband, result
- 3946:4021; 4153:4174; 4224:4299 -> -0.07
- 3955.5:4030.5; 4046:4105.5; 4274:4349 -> -0.03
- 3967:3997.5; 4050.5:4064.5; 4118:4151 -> -0.11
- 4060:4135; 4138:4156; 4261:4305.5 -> -0.09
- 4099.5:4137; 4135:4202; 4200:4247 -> -0.06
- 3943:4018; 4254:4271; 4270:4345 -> -0.12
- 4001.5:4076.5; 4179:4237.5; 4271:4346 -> -0.05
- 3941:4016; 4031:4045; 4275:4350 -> -0.19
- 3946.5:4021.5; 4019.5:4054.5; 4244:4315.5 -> -0.15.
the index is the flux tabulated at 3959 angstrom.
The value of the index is 17.4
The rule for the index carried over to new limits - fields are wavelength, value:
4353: 16.1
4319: 19.7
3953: 18.6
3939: 21.5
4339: 15.5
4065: 19.3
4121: 20.6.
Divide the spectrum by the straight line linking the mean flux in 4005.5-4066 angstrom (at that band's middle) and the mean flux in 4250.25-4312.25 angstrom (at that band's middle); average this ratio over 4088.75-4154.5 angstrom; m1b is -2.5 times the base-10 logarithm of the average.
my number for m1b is 0.10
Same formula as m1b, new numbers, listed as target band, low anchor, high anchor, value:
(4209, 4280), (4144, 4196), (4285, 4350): -0.06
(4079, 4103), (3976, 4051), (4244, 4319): 0.16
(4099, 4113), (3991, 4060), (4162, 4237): 0.31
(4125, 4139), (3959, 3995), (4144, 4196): -0.07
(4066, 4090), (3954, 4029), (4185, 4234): -0.07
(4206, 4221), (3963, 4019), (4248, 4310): -0.11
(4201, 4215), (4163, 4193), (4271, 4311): -0.06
